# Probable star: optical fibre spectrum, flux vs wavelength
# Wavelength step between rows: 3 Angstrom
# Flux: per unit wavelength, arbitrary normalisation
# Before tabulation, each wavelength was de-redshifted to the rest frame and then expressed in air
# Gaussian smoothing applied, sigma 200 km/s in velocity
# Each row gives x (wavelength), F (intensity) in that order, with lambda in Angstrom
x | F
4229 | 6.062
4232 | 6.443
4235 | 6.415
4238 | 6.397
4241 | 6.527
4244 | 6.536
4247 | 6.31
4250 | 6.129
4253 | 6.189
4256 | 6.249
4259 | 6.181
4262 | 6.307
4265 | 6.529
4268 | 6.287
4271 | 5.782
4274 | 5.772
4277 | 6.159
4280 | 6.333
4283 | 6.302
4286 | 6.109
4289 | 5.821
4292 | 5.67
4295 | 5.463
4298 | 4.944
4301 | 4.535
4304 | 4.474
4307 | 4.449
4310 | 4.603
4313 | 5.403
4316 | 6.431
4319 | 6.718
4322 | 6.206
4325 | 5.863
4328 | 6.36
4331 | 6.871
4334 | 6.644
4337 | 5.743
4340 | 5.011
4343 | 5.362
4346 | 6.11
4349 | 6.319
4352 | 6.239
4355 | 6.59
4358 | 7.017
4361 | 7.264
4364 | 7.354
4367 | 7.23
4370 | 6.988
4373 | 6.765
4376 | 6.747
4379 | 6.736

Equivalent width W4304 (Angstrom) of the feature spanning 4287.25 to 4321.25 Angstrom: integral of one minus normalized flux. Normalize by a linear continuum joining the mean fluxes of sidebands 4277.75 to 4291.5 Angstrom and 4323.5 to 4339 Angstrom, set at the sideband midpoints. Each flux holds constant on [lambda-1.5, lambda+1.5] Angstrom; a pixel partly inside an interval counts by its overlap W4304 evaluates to 4.6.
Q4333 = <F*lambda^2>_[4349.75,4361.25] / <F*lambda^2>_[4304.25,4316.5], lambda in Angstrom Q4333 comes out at 1.35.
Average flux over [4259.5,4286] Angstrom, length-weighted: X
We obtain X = 6.18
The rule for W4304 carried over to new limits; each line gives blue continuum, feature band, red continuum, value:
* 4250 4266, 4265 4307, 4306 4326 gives 2.4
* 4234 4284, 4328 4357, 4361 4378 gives 3.0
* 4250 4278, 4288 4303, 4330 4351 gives 2.1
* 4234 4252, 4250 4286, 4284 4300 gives -1.3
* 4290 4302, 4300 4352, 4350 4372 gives 2.3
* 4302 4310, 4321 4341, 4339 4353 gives -3.1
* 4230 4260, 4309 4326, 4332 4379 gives 1.4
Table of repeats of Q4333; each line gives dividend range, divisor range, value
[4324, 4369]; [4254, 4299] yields 1.10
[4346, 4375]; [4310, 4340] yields 1.14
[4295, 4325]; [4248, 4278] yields 0.89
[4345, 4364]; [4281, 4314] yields 1.30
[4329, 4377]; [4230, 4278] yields 1.09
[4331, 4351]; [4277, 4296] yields 1.02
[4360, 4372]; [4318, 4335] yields 1.14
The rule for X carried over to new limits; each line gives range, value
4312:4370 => 6.38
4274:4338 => 5.77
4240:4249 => 6.44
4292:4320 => 5.22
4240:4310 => 5.84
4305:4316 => 5.02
